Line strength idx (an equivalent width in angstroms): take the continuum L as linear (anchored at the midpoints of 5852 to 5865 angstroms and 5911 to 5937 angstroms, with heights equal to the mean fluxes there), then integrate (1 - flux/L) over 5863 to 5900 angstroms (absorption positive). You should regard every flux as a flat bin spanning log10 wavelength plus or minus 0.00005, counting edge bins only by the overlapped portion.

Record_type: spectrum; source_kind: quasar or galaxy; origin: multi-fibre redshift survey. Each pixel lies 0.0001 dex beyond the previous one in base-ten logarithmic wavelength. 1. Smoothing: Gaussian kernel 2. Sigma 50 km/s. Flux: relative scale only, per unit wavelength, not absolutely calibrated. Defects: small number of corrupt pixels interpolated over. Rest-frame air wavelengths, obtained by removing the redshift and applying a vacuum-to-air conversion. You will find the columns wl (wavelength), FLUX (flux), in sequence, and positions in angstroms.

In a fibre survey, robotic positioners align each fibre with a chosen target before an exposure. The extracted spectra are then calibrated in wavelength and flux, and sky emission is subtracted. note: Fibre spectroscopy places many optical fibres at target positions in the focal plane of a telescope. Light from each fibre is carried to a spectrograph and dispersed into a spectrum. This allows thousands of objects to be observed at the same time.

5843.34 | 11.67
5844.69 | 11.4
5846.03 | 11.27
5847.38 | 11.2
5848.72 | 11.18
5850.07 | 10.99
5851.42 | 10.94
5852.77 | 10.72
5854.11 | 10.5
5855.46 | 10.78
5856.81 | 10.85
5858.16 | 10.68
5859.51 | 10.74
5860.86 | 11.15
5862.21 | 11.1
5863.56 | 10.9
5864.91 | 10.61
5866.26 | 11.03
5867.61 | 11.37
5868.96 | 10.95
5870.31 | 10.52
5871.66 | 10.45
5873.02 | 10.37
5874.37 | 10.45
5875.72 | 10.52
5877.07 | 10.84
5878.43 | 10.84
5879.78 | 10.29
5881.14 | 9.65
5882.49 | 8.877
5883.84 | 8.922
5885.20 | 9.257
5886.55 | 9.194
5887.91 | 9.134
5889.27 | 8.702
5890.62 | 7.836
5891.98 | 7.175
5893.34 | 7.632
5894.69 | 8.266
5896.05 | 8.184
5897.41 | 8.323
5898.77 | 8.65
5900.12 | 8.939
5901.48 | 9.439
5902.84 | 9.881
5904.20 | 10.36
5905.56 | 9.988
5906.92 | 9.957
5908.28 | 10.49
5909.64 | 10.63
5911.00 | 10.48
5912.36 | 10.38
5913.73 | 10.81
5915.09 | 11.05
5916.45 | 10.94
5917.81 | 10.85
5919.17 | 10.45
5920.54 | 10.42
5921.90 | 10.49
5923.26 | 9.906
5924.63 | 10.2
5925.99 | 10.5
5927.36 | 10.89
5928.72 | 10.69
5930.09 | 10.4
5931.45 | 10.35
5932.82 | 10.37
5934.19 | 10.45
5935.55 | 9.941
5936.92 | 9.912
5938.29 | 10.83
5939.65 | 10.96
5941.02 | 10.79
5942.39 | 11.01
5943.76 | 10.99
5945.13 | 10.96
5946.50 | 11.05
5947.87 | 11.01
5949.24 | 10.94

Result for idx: 3.9 angstroms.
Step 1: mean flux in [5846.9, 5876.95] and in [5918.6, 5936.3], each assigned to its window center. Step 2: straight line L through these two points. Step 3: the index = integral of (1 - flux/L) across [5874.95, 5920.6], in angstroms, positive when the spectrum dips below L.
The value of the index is 4.1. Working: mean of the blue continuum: 10.8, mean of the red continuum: 10.4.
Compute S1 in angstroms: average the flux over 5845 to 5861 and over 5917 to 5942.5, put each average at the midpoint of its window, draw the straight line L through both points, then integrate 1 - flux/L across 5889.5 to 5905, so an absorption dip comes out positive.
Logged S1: 3.0 angstroms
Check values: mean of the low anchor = 10.9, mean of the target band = 8.62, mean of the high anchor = 10.5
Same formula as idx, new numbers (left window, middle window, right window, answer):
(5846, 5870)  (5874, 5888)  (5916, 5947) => 1.28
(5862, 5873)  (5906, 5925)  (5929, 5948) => 0.34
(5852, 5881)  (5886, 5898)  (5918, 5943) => 2.67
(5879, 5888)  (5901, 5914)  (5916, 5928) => -0.20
